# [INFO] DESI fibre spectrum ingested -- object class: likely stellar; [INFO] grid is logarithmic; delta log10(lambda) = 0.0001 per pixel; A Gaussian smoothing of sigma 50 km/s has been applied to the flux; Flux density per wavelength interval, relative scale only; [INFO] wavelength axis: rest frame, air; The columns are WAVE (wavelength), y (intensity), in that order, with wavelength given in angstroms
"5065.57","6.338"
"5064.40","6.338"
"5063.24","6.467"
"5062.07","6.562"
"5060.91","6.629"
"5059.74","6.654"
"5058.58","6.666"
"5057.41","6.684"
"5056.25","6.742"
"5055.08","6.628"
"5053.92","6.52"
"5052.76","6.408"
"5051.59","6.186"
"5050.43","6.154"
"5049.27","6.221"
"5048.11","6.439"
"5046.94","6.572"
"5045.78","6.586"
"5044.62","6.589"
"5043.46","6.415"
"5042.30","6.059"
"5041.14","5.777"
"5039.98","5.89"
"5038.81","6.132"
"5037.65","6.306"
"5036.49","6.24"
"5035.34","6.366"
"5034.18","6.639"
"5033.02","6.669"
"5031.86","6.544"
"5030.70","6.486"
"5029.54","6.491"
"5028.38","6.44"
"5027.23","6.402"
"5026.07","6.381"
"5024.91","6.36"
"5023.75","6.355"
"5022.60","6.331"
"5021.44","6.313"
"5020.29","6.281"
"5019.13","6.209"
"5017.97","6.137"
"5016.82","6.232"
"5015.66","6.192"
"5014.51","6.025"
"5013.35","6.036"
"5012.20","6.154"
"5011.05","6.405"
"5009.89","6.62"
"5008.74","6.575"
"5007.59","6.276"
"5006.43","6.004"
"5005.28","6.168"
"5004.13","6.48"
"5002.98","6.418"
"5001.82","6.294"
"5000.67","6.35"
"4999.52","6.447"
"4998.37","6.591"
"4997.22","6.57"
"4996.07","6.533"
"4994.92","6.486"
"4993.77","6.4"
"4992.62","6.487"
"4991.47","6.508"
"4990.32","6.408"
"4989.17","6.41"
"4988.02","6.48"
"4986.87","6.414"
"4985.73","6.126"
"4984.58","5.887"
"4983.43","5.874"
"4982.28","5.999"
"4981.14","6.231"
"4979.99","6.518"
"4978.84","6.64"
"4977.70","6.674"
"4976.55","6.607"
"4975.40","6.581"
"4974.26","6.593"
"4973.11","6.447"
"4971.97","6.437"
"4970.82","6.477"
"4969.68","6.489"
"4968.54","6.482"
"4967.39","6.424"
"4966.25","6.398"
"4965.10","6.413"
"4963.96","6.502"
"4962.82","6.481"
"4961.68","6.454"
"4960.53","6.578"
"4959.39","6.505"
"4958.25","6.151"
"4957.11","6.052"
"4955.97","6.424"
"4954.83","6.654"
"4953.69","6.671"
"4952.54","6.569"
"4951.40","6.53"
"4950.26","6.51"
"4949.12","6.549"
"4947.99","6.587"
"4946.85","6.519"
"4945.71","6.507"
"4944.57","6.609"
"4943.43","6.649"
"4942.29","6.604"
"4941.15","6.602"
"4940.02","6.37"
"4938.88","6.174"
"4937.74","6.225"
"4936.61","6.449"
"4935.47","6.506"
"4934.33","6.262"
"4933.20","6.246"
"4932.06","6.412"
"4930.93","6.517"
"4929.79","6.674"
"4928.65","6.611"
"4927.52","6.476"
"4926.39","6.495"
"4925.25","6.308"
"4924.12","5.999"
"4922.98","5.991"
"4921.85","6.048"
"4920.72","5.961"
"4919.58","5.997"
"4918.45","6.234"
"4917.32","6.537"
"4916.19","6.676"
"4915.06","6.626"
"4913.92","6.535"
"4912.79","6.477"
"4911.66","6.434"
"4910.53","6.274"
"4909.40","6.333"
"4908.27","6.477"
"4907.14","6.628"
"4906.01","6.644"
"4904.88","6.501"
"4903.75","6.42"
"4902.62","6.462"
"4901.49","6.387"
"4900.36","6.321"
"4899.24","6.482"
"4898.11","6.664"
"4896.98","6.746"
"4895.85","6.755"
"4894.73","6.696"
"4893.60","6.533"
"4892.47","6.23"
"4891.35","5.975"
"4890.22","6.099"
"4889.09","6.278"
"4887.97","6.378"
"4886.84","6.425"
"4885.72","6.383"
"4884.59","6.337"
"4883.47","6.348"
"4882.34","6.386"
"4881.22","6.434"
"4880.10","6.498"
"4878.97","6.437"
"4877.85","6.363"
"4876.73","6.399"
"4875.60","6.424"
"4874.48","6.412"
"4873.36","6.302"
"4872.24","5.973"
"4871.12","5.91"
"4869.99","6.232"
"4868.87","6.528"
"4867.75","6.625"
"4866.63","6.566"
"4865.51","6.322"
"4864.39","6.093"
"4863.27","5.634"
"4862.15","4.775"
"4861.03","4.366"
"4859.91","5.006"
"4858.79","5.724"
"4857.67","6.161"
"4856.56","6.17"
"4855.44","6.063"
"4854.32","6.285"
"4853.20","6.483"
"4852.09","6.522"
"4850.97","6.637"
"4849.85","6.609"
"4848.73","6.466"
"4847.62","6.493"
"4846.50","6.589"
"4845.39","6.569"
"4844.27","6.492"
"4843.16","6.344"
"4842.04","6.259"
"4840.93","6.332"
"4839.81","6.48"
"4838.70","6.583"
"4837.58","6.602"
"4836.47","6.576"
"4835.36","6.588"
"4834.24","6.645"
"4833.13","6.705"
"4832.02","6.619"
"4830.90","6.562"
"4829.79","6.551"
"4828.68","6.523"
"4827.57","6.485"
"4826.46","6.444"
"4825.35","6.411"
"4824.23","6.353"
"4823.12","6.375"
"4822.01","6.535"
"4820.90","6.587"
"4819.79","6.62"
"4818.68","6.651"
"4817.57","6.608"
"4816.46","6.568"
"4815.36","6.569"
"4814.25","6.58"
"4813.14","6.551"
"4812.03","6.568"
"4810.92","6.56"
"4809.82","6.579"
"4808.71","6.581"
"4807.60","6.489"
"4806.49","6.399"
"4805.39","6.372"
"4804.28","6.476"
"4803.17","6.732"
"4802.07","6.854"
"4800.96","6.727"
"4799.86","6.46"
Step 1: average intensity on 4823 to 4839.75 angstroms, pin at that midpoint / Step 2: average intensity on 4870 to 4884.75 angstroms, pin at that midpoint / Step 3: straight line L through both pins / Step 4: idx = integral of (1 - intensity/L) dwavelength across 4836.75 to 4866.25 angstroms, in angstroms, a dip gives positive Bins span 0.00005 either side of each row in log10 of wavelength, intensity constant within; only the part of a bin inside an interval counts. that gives 1.3 angstroms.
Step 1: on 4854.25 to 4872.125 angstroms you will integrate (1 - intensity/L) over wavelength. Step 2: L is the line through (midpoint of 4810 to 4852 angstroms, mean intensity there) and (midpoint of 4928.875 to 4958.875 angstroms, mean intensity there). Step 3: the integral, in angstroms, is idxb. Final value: 1.7 angstroms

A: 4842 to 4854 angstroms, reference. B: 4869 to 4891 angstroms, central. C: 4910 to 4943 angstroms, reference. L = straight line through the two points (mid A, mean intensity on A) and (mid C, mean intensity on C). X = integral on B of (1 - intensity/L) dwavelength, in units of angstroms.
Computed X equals 0.45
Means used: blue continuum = 6.5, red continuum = 6.37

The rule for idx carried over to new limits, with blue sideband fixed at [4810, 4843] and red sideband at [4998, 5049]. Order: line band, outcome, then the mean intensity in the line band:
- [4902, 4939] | 0.3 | 6.38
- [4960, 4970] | -0.1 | 6.47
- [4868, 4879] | 0.3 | 6.3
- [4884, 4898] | 0.1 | 6.41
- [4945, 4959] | -0.2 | 6.48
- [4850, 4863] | 1.3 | 5.85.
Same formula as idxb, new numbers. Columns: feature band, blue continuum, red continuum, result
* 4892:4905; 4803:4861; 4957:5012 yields -0.20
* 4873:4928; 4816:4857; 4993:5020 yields 0.35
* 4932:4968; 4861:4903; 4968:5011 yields -0.53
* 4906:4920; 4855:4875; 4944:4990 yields -0.63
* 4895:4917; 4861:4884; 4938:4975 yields -0.76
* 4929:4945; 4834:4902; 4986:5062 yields -0.29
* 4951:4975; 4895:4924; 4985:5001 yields -0.11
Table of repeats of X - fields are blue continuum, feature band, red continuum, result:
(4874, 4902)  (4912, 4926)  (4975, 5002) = 0.3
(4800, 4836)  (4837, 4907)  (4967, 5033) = 2.2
